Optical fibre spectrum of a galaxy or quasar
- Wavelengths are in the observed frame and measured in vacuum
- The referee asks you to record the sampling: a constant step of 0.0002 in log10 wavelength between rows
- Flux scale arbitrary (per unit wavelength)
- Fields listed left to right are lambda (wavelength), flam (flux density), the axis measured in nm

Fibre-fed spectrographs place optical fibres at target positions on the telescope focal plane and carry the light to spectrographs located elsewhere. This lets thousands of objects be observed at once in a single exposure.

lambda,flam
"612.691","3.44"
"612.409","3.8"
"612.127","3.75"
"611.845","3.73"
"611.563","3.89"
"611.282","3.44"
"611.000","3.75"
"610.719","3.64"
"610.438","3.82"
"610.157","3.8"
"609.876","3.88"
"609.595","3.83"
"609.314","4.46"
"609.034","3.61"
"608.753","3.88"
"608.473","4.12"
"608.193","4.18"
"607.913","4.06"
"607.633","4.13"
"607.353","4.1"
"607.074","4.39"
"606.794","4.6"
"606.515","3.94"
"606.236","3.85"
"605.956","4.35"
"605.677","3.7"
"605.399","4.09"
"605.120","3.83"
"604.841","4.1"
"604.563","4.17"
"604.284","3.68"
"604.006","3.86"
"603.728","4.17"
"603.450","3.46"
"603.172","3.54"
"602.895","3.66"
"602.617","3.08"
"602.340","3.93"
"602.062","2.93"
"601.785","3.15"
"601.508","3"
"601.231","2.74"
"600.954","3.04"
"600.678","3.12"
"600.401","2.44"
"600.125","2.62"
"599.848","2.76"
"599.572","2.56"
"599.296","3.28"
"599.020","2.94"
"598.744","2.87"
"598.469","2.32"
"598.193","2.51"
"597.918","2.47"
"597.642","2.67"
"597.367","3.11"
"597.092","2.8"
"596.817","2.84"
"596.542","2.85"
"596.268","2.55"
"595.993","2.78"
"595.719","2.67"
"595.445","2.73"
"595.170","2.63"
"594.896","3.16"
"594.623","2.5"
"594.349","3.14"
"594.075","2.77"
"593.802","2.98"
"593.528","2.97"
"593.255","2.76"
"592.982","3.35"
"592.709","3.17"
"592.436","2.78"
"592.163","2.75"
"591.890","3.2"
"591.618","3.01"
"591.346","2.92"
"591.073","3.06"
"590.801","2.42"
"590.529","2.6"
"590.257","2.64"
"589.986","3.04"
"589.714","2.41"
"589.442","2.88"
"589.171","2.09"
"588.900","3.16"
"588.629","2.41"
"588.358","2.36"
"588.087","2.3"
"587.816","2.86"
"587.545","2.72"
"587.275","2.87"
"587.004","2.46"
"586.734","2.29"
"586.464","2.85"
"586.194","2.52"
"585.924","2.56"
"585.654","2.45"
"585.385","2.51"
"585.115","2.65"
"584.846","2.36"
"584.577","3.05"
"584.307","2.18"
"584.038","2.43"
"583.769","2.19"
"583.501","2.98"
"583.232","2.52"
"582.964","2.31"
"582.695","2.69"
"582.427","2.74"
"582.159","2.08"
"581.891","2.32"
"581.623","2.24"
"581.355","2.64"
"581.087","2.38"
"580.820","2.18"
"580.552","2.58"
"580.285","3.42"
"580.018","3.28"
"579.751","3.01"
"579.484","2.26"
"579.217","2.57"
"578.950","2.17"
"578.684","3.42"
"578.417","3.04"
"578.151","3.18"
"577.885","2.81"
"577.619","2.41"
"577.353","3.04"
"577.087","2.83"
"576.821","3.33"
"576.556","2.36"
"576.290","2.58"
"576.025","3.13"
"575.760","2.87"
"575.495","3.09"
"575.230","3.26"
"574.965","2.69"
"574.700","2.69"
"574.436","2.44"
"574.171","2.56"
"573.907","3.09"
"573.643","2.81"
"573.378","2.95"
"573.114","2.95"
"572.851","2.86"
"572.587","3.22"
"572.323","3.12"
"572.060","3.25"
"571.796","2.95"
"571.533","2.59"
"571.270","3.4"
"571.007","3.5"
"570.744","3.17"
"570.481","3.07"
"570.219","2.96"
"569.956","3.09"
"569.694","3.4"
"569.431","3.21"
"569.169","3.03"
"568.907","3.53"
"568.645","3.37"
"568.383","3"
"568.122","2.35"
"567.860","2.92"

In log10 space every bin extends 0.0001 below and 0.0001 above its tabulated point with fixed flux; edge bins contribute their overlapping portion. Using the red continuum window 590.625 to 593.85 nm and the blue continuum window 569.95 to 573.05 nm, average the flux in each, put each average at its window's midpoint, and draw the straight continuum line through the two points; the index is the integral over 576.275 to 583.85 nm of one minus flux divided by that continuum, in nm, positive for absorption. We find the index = 0.885 nm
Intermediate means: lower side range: 3.1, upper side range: 2.94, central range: 2.68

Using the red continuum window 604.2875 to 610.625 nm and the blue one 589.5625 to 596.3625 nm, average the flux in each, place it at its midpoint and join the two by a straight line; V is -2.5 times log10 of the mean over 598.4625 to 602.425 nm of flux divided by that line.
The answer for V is 0.183 mag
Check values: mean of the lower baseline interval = 2.84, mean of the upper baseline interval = 4.03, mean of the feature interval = 2.92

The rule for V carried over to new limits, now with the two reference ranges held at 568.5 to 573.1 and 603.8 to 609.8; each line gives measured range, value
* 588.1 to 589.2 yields 0.38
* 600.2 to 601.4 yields 0.35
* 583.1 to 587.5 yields 0.34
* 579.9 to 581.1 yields 0.21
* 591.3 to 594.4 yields 0.23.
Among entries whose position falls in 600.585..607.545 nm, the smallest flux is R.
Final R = 2.74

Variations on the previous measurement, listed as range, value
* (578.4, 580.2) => 2.17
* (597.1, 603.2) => 2.32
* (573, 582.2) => 2.08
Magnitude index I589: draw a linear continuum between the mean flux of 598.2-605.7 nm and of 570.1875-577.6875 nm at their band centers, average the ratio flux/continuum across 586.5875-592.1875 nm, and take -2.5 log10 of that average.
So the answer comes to 0.16 mag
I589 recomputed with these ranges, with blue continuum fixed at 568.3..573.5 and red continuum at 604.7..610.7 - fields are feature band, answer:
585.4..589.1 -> 0.34 mag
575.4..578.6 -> 0.14 mag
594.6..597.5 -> 0.32 mag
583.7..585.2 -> 0.36 mag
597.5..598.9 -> 0.42 mag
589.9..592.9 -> 0.25 mag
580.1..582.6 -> 0.32 mag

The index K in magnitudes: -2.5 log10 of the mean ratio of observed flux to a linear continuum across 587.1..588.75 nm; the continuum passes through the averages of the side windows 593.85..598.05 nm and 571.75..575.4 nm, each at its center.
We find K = 0.10 mag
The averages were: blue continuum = 2.92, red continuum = 2.78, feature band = 2.58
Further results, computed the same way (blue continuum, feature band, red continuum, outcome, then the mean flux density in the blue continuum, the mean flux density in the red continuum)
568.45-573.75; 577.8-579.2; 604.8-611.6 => 0.138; 3.12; 3.98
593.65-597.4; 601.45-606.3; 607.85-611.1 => -0.068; 2.81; 3.92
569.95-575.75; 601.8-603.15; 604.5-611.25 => 0.136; 2.98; 4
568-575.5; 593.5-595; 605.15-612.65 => 0.224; 3.02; 3.94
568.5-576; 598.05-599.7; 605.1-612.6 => 0.323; 3.04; 3.95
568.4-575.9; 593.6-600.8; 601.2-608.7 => 0.295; 3.04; 3.83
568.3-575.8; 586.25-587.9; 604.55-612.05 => 0.274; 3.04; 3.97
